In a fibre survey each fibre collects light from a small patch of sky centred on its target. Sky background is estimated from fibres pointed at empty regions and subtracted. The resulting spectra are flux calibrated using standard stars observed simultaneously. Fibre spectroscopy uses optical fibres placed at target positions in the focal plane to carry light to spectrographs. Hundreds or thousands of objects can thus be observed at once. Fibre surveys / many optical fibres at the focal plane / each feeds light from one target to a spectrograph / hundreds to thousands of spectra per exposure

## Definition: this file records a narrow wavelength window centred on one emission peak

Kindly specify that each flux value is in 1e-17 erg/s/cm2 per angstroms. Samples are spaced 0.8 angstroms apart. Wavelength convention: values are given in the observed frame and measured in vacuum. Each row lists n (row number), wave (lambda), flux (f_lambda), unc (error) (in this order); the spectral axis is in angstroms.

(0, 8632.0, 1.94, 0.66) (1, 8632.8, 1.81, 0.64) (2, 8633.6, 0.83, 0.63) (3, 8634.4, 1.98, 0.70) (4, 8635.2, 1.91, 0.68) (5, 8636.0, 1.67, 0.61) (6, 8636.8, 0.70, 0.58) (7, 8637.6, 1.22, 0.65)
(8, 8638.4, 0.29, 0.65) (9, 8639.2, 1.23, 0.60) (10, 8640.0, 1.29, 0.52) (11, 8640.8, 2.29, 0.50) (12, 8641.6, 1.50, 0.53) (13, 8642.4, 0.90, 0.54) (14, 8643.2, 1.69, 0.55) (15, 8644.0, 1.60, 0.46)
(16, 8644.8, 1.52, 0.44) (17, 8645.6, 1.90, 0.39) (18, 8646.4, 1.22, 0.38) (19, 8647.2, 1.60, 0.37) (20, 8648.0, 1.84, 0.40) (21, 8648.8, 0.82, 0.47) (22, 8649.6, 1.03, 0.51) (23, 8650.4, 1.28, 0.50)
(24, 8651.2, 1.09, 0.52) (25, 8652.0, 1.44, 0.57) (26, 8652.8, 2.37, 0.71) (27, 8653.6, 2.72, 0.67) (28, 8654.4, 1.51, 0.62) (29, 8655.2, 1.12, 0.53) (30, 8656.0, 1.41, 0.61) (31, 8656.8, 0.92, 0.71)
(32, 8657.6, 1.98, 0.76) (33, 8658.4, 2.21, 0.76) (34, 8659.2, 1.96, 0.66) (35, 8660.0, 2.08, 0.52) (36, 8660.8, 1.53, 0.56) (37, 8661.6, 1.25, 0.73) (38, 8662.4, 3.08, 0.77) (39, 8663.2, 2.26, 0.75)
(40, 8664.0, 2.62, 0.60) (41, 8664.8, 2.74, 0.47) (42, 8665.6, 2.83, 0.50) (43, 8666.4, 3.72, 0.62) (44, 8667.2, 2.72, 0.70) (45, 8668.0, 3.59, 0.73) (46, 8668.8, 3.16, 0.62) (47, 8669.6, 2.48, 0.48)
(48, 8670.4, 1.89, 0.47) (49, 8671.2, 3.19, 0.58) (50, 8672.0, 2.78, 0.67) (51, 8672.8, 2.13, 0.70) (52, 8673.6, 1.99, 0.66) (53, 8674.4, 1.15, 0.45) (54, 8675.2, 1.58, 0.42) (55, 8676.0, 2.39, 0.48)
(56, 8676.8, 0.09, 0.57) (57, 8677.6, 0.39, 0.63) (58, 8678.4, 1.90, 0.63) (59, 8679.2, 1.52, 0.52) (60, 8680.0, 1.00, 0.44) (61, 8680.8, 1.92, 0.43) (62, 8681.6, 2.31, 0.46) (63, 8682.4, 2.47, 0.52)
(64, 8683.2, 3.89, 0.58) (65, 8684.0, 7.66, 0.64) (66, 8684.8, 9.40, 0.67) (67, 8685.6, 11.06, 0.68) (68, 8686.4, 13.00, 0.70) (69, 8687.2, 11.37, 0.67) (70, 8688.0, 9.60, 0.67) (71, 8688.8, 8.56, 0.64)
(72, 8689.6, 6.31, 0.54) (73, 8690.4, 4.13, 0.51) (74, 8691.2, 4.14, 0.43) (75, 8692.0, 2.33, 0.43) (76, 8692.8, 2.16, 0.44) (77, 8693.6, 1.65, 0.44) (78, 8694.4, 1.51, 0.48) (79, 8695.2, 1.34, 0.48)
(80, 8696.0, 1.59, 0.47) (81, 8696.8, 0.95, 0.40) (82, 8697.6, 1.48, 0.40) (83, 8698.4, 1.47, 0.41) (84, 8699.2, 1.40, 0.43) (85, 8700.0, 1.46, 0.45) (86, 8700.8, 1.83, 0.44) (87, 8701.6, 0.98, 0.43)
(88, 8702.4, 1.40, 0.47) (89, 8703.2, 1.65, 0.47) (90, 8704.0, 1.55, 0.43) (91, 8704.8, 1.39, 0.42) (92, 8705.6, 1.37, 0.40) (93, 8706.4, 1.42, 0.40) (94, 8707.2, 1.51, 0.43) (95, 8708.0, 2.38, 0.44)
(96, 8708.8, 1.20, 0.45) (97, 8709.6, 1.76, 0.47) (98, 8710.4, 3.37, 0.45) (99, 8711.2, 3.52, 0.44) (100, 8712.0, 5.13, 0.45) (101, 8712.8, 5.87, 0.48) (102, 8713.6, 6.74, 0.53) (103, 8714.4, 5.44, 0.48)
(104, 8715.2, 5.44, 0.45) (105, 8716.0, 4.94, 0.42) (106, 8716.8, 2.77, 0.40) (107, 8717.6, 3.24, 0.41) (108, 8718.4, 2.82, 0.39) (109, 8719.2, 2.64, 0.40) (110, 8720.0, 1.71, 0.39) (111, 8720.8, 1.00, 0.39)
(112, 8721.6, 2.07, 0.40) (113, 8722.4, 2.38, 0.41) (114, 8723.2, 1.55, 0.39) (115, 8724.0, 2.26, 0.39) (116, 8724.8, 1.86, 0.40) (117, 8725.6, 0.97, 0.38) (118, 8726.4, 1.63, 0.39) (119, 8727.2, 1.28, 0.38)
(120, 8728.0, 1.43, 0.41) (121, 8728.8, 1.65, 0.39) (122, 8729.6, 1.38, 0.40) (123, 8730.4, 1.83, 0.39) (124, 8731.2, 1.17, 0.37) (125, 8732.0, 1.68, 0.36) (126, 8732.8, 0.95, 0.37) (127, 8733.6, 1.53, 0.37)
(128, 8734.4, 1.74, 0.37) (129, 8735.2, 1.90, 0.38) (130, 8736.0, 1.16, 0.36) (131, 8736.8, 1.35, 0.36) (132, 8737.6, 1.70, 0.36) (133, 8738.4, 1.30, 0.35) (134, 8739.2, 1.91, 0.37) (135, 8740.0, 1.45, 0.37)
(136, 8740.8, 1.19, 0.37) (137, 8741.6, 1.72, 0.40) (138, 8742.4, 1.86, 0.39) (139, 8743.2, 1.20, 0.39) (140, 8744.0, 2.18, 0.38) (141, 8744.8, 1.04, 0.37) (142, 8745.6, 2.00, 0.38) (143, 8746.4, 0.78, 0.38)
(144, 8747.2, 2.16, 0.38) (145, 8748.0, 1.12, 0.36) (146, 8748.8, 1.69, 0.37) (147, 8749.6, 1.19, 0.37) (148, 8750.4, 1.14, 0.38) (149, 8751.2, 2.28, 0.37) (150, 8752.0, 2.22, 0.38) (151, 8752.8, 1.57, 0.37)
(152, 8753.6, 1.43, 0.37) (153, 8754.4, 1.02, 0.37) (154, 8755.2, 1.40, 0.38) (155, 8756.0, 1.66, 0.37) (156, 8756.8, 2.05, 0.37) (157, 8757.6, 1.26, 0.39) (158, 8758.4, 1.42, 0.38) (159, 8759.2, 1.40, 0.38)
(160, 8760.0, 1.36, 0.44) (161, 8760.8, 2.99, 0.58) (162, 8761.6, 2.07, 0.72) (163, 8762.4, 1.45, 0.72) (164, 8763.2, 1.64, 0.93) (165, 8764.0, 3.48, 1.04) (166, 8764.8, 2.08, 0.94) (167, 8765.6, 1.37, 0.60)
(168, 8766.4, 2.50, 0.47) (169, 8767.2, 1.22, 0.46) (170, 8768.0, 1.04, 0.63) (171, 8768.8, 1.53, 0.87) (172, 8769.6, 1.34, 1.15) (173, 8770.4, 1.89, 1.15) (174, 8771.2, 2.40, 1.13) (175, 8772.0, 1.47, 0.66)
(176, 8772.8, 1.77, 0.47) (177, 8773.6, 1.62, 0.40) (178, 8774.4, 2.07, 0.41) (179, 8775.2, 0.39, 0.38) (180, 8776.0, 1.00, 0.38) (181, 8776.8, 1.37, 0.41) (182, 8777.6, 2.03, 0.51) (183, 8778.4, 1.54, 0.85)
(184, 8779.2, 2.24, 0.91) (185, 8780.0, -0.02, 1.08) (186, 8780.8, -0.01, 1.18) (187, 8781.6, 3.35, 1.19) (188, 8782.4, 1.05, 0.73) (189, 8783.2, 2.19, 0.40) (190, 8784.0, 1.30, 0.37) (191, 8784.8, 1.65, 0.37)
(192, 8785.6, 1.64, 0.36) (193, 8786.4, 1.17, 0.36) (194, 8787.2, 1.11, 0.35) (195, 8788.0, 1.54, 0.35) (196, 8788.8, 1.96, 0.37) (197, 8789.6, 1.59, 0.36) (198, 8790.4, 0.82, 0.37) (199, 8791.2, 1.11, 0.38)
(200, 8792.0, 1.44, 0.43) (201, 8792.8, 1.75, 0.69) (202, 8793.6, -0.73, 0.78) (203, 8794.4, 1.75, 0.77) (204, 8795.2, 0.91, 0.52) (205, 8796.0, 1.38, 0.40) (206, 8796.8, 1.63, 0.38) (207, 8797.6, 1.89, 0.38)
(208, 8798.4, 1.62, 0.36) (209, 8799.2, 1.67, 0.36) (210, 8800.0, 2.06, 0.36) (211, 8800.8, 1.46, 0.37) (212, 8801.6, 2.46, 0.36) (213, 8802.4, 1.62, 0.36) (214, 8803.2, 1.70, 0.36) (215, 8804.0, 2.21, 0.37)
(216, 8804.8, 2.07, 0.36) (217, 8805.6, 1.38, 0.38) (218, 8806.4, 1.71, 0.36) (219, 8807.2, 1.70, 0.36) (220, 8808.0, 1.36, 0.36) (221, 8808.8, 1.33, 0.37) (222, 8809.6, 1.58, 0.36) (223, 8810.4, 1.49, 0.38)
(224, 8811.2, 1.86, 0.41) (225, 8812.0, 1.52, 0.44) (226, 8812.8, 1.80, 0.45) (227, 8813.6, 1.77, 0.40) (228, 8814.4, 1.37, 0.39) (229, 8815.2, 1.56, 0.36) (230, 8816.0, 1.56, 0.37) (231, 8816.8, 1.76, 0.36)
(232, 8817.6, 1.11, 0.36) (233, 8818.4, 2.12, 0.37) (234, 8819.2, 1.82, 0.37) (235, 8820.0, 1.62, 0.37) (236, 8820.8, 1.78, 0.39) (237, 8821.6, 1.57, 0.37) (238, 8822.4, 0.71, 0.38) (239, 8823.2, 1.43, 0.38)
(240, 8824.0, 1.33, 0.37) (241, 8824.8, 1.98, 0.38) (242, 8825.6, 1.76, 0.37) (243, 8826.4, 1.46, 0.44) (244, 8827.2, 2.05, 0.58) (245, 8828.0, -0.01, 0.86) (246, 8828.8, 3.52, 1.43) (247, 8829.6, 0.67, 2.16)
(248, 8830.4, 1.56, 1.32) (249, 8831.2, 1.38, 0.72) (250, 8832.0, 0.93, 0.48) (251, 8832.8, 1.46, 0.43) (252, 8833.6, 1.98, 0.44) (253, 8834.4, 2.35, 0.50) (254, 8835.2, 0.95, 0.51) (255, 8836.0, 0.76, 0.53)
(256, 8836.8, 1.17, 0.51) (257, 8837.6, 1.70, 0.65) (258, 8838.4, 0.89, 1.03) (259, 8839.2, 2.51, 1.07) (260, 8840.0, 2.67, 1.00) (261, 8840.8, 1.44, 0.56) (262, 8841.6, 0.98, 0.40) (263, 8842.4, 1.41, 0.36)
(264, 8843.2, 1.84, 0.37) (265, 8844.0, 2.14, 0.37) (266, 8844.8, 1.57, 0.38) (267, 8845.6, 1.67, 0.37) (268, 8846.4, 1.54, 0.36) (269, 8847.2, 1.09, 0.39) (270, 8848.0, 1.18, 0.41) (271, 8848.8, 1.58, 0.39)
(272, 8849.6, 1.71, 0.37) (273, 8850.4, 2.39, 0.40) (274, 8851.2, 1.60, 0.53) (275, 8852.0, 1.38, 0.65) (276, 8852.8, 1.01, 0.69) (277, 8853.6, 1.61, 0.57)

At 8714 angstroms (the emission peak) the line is [N II]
